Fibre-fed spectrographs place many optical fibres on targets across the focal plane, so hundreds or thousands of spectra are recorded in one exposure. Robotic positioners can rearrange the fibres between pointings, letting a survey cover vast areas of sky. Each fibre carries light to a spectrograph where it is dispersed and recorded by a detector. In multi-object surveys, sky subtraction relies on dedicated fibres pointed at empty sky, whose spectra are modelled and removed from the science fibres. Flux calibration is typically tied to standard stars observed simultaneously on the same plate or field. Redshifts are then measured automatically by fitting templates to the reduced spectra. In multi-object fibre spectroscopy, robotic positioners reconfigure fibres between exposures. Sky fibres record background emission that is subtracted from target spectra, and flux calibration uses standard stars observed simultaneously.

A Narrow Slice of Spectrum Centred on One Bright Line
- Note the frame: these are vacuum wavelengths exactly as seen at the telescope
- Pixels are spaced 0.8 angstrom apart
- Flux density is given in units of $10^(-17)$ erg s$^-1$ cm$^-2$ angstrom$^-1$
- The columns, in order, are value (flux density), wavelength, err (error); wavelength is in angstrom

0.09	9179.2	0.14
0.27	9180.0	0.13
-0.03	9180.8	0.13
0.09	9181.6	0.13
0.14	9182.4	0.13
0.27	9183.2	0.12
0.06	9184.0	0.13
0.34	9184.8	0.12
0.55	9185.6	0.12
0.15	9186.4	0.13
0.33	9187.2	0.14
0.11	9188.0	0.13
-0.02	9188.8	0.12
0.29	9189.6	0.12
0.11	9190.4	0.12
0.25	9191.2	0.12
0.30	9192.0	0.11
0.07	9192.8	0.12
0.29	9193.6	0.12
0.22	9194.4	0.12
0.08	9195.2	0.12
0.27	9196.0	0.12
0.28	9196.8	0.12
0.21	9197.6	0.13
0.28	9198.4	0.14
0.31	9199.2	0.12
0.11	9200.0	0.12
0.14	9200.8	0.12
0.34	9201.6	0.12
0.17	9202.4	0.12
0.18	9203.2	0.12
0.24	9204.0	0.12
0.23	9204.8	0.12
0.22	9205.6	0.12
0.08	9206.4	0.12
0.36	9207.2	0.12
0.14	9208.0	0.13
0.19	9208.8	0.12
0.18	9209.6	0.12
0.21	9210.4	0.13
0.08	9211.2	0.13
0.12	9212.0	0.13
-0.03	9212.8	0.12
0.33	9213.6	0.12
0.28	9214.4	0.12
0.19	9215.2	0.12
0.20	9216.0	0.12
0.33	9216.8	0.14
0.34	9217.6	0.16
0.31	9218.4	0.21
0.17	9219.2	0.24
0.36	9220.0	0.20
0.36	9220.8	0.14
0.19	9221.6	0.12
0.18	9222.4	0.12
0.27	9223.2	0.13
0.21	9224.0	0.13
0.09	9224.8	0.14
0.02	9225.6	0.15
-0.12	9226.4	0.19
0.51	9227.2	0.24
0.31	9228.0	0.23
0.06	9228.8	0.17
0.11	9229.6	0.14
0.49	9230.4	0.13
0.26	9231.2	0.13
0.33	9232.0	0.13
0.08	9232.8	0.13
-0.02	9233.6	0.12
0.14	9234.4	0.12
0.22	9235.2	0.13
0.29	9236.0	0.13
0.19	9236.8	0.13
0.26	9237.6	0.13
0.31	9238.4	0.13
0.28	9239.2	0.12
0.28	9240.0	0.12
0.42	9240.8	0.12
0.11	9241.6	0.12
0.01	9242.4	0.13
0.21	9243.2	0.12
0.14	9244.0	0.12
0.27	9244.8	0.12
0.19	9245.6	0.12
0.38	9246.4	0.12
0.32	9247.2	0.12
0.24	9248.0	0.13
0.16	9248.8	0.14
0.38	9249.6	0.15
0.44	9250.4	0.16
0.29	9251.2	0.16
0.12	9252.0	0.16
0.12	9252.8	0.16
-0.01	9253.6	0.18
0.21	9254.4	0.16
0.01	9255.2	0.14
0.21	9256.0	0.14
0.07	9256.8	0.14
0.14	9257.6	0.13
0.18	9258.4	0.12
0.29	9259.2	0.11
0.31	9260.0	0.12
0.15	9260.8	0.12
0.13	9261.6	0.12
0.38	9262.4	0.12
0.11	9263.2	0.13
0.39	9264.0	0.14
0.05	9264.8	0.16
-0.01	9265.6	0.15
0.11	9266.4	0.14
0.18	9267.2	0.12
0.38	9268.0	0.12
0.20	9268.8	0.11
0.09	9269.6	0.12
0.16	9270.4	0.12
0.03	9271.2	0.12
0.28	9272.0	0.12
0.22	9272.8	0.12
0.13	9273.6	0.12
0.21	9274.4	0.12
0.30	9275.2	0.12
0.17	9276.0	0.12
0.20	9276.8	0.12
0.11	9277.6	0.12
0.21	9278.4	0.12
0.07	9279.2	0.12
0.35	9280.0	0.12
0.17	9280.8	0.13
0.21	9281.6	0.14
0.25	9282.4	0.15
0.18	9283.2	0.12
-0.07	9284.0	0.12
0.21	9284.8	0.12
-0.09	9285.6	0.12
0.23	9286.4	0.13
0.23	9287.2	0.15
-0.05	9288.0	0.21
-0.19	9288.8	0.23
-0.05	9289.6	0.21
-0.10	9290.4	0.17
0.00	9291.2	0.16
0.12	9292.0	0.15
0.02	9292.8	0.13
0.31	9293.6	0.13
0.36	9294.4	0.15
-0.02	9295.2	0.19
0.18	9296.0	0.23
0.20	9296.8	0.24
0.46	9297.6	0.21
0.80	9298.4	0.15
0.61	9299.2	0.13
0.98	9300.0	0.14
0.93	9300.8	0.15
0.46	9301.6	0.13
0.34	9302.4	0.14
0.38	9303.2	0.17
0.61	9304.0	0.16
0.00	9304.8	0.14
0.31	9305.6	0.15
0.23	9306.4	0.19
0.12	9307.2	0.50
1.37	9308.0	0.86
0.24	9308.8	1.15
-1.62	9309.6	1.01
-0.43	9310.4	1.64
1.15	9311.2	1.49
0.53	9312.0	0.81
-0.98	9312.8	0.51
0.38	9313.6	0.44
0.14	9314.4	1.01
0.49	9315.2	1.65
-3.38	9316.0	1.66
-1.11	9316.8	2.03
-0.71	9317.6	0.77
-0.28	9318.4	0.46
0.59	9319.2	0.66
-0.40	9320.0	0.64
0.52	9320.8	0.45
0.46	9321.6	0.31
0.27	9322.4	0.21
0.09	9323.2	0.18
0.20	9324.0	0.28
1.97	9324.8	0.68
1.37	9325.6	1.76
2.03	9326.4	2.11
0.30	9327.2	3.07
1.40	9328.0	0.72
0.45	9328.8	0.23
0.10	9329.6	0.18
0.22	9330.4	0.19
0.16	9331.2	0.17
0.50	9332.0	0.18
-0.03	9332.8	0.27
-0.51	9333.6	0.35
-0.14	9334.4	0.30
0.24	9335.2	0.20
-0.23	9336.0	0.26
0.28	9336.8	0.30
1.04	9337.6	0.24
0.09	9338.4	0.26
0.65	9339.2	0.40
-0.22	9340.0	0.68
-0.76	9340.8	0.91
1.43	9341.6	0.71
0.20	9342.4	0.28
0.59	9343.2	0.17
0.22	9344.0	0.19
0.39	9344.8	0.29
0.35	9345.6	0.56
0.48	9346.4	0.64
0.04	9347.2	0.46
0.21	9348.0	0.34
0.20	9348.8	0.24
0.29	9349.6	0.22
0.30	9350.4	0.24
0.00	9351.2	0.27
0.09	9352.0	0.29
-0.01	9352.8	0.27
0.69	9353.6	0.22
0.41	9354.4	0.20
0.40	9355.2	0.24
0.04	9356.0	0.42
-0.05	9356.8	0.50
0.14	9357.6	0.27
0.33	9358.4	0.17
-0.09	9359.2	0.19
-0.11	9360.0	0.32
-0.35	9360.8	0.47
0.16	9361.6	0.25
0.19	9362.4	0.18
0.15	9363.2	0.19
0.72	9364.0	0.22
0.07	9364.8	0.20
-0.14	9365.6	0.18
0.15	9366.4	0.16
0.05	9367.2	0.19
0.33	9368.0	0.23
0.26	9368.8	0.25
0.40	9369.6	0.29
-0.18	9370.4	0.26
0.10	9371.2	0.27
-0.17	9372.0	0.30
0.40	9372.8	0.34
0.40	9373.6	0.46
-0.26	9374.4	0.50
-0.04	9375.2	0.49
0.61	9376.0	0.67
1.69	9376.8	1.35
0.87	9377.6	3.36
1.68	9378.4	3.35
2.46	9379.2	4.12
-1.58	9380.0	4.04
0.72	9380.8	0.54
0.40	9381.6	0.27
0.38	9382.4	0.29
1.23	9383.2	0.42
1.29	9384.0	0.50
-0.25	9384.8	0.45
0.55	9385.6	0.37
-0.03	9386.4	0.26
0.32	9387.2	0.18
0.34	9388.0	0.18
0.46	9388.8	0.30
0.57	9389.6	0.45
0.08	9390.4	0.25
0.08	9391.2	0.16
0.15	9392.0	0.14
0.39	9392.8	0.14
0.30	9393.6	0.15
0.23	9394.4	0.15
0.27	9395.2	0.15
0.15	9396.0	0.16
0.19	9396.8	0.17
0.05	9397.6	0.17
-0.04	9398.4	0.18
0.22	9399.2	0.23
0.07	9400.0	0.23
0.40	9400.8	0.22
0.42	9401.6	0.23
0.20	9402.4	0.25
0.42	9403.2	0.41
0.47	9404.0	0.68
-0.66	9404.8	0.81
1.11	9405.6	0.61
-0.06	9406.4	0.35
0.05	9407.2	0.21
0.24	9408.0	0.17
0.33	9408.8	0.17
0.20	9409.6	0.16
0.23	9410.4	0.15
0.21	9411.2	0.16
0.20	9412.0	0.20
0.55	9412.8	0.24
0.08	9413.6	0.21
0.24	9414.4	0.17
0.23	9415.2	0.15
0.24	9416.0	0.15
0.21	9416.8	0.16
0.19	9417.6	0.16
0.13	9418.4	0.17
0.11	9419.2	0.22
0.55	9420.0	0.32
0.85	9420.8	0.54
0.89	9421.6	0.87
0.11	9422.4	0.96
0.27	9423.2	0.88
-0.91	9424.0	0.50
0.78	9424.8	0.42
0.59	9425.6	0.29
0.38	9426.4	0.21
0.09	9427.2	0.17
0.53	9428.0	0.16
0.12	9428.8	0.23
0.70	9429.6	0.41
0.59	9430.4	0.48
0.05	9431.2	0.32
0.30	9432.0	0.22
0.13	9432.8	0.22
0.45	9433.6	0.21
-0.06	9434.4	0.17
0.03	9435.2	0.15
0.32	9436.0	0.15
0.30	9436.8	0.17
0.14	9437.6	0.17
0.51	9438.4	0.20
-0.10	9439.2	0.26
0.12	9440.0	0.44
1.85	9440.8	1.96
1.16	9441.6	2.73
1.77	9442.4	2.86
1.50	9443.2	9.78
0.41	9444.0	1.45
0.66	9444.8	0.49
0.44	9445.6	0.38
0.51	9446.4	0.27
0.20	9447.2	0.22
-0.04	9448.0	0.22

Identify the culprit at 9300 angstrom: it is H-gamma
